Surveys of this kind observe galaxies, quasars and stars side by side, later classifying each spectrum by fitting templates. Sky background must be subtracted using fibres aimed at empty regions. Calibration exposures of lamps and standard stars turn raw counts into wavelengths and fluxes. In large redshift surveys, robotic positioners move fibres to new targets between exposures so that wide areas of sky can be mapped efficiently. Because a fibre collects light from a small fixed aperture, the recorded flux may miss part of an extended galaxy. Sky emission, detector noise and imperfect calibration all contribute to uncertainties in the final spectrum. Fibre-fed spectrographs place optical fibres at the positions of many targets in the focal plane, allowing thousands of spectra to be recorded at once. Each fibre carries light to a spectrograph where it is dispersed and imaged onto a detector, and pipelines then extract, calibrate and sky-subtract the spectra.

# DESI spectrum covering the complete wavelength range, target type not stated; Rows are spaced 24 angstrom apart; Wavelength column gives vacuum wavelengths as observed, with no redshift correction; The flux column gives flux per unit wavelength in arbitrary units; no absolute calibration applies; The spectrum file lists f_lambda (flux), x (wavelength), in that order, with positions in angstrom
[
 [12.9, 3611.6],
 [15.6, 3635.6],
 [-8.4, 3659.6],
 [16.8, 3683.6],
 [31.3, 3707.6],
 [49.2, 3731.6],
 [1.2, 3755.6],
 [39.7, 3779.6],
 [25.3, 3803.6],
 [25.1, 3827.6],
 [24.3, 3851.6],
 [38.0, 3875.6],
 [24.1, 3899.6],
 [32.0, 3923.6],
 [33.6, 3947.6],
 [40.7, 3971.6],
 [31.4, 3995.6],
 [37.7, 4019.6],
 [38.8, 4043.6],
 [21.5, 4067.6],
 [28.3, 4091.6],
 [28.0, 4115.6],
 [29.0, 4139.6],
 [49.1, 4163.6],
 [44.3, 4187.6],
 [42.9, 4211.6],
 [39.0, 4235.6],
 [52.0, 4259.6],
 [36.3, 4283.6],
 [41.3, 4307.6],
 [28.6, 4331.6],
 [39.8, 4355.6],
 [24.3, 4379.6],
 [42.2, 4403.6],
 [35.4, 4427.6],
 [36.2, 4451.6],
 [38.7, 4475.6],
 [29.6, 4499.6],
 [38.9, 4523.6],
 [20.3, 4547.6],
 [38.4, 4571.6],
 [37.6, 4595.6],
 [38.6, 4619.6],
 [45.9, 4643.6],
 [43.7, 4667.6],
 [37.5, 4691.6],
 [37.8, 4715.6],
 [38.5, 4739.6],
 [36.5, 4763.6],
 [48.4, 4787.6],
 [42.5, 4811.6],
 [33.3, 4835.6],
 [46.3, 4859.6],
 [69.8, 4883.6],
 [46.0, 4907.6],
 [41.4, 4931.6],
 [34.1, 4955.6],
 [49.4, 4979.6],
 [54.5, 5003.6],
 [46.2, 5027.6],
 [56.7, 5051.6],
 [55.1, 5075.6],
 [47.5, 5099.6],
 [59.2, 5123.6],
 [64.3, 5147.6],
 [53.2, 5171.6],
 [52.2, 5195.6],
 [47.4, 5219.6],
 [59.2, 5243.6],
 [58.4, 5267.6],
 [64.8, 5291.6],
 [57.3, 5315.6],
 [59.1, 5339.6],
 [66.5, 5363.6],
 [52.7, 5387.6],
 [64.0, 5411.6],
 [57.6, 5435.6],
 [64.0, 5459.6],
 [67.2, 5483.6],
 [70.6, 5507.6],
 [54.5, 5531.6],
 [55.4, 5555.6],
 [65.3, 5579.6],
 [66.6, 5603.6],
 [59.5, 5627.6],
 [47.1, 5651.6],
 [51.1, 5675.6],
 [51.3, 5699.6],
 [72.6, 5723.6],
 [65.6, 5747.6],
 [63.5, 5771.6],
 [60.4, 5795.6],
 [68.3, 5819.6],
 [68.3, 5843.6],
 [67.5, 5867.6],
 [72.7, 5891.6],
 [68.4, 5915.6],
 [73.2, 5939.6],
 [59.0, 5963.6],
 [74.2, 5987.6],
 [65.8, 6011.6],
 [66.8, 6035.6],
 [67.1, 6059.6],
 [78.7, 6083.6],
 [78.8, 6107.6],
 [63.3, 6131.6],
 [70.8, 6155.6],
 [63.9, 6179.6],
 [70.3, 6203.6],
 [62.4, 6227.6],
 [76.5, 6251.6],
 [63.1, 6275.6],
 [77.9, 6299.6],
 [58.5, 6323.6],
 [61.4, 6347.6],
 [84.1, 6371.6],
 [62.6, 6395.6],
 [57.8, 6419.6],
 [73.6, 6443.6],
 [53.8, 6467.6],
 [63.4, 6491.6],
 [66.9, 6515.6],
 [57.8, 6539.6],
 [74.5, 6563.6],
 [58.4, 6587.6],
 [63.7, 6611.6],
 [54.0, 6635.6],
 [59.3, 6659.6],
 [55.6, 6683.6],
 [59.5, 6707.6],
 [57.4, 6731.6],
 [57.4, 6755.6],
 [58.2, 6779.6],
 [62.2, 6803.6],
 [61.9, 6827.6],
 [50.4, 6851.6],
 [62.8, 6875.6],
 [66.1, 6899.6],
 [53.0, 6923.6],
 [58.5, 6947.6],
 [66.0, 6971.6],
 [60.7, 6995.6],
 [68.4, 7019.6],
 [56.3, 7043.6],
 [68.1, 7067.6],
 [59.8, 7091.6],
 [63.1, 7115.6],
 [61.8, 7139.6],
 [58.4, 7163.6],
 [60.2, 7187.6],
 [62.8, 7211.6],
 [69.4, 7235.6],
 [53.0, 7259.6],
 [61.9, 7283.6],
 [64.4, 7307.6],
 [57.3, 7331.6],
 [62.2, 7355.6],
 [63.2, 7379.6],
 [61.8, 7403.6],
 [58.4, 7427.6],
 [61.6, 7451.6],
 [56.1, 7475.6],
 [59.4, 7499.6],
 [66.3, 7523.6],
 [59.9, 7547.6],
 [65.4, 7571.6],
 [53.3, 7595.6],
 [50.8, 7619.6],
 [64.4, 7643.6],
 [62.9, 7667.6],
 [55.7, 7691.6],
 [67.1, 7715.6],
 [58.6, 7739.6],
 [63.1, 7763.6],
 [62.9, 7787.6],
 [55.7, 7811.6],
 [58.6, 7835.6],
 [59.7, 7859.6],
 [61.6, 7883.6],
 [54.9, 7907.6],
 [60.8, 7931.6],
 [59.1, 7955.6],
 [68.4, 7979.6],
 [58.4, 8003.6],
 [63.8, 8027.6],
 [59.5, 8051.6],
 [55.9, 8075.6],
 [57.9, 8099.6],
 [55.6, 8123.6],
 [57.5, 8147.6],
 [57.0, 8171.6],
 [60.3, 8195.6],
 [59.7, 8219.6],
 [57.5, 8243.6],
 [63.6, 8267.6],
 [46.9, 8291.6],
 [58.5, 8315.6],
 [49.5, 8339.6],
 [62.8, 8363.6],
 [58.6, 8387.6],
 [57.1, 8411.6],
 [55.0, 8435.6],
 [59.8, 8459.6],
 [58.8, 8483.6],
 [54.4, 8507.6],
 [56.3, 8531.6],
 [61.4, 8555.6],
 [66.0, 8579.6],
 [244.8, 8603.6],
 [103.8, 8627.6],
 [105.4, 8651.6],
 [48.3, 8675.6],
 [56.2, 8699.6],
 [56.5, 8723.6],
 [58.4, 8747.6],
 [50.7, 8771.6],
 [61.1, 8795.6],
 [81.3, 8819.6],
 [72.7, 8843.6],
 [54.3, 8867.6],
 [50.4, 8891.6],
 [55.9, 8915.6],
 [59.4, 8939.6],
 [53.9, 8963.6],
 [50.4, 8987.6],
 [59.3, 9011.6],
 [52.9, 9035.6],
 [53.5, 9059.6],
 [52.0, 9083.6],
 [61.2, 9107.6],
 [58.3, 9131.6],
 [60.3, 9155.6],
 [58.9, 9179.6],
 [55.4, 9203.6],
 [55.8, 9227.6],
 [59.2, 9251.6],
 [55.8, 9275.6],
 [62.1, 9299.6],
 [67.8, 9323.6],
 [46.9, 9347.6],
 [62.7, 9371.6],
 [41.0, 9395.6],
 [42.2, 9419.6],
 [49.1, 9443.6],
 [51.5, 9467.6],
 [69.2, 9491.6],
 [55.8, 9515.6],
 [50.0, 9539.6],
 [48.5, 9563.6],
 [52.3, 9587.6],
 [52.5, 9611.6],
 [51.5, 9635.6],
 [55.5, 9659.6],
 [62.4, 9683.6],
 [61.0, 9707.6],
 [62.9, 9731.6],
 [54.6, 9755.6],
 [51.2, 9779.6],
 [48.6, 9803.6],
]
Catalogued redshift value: 0.312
